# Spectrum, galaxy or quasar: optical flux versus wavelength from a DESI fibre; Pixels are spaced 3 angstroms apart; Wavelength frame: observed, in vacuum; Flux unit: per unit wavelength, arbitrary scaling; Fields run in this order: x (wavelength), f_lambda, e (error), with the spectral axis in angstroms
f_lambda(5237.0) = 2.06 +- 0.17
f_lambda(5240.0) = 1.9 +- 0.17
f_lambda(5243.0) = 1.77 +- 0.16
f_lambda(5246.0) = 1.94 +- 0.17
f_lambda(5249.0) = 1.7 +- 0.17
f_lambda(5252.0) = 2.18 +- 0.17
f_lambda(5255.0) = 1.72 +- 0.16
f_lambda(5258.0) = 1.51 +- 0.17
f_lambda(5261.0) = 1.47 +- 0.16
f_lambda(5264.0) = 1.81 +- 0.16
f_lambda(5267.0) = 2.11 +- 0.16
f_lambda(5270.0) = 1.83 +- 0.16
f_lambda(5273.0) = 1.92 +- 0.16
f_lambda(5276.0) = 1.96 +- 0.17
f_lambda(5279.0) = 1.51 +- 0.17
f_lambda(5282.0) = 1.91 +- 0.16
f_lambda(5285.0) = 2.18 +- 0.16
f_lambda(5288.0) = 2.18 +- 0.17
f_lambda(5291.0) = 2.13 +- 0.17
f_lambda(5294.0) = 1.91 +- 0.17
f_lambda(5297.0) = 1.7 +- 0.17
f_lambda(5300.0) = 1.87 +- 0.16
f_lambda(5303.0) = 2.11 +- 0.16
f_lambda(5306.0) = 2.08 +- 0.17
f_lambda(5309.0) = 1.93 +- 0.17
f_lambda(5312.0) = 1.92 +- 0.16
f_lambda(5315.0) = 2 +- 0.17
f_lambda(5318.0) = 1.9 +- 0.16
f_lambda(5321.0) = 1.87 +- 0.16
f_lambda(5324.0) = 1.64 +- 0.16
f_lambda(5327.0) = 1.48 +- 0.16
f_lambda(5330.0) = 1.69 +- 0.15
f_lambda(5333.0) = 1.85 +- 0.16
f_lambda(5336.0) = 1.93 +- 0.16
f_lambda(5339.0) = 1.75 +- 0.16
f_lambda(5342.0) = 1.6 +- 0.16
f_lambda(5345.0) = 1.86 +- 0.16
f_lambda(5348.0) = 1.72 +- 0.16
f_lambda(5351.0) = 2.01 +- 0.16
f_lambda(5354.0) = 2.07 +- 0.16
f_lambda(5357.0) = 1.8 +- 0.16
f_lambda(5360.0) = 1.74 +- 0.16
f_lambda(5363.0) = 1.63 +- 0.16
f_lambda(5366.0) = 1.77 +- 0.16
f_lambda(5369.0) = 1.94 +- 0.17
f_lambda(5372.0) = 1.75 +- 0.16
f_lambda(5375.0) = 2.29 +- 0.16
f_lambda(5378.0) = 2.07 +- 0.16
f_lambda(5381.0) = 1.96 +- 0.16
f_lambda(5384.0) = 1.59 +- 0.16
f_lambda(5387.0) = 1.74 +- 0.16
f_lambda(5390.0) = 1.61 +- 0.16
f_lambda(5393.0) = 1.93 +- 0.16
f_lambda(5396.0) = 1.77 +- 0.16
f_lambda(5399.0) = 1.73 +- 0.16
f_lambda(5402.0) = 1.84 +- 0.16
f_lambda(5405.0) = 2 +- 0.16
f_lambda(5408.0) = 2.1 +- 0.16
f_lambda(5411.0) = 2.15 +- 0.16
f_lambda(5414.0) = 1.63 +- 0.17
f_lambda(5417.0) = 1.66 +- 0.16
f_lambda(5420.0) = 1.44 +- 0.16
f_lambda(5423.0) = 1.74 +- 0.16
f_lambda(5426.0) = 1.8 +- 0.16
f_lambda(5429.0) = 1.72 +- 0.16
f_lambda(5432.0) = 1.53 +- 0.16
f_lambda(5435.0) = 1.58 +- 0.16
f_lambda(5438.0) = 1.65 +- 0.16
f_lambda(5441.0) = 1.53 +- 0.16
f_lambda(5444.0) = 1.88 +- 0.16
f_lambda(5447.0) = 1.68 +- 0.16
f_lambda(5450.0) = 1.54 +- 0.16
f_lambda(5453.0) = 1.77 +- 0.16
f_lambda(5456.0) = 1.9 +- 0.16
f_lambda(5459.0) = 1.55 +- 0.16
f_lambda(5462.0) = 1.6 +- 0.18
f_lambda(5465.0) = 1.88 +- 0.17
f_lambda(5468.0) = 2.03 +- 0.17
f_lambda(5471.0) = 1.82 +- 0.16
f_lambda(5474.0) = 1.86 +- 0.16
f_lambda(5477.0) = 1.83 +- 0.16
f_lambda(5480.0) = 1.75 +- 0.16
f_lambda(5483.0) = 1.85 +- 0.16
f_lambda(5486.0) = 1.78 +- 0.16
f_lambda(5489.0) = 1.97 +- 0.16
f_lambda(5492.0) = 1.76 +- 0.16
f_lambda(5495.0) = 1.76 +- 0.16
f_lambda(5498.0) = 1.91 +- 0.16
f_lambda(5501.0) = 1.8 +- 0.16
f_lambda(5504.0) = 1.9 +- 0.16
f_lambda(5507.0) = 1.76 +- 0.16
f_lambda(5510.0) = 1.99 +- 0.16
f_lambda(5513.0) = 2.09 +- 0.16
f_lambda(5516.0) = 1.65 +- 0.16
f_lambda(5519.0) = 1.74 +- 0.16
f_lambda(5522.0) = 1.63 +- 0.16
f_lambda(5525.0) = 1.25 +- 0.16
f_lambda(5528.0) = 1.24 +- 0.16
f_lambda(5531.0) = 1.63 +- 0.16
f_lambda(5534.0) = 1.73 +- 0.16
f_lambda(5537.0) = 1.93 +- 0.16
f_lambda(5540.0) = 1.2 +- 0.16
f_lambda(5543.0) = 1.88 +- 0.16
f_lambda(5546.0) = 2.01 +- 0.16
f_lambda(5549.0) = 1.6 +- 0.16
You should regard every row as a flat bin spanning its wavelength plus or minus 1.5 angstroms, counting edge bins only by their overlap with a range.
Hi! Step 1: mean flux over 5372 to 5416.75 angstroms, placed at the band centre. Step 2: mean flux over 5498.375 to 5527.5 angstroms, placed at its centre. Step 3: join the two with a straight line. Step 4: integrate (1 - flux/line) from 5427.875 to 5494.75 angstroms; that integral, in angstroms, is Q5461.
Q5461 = 1.9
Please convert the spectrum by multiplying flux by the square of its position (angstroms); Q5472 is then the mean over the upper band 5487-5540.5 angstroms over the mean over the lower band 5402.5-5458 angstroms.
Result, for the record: 1.02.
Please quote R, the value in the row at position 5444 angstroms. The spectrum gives 1.88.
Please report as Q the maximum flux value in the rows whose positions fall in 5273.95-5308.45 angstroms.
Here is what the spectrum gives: 2.18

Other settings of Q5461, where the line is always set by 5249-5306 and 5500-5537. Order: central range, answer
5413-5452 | 2.8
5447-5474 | -0.2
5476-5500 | -1.3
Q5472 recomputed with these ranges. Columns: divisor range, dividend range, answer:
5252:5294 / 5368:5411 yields 1.05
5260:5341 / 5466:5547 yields 1.02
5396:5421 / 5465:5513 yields 1.05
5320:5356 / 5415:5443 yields 0.94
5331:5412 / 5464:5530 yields 1.00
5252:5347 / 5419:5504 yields 1.00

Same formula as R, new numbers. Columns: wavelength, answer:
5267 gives 2.11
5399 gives 1.73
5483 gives 1.85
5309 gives 1.93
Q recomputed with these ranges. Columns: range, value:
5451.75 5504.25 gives 2.03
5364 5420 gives 2.29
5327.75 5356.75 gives 2.07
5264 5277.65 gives 2.11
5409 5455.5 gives 2.15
